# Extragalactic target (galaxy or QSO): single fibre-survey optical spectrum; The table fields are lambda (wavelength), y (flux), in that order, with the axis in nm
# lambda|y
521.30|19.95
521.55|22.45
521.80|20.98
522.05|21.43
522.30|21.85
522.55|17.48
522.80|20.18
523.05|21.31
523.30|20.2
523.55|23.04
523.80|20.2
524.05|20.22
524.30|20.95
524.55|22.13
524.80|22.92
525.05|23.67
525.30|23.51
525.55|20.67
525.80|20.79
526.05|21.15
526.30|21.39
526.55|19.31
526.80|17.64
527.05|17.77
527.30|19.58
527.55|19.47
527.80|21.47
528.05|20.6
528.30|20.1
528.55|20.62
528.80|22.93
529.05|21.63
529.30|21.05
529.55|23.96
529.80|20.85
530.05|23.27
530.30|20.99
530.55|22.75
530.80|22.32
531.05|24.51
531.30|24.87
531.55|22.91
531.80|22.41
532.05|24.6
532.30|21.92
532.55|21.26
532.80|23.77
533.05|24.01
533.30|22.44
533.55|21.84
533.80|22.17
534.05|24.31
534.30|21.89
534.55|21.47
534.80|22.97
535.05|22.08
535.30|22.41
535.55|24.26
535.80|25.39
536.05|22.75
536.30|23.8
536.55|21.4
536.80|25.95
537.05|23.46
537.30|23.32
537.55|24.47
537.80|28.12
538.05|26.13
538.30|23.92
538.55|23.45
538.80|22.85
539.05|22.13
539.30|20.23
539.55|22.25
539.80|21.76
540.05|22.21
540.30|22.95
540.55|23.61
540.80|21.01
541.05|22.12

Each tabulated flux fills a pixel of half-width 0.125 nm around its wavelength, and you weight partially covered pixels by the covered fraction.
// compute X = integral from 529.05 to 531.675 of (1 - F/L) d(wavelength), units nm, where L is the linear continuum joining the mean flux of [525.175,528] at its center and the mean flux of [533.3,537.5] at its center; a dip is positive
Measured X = -0.15 nm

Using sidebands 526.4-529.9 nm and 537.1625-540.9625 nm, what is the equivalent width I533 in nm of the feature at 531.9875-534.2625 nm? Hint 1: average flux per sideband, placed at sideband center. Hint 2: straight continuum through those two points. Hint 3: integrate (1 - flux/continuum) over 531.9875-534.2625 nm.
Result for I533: -0.12 nm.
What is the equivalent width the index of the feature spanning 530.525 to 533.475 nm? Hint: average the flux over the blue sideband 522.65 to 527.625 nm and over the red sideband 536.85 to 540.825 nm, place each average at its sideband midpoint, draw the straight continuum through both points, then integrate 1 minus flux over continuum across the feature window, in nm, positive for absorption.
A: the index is -0.14 nm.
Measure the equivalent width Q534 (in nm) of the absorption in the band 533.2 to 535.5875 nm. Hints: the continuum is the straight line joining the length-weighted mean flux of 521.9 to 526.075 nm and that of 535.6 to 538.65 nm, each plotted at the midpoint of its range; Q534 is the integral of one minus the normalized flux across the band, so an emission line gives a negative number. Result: 0.120 nm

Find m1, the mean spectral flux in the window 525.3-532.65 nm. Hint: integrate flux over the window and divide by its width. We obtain 21.5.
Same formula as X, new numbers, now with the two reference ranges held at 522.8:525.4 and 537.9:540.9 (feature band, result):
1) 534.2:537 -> -0.08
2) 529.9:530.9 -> -0.01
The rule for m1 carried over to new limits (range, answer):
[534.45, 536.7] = 23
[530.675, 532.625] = 23.1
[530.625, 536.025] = 23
